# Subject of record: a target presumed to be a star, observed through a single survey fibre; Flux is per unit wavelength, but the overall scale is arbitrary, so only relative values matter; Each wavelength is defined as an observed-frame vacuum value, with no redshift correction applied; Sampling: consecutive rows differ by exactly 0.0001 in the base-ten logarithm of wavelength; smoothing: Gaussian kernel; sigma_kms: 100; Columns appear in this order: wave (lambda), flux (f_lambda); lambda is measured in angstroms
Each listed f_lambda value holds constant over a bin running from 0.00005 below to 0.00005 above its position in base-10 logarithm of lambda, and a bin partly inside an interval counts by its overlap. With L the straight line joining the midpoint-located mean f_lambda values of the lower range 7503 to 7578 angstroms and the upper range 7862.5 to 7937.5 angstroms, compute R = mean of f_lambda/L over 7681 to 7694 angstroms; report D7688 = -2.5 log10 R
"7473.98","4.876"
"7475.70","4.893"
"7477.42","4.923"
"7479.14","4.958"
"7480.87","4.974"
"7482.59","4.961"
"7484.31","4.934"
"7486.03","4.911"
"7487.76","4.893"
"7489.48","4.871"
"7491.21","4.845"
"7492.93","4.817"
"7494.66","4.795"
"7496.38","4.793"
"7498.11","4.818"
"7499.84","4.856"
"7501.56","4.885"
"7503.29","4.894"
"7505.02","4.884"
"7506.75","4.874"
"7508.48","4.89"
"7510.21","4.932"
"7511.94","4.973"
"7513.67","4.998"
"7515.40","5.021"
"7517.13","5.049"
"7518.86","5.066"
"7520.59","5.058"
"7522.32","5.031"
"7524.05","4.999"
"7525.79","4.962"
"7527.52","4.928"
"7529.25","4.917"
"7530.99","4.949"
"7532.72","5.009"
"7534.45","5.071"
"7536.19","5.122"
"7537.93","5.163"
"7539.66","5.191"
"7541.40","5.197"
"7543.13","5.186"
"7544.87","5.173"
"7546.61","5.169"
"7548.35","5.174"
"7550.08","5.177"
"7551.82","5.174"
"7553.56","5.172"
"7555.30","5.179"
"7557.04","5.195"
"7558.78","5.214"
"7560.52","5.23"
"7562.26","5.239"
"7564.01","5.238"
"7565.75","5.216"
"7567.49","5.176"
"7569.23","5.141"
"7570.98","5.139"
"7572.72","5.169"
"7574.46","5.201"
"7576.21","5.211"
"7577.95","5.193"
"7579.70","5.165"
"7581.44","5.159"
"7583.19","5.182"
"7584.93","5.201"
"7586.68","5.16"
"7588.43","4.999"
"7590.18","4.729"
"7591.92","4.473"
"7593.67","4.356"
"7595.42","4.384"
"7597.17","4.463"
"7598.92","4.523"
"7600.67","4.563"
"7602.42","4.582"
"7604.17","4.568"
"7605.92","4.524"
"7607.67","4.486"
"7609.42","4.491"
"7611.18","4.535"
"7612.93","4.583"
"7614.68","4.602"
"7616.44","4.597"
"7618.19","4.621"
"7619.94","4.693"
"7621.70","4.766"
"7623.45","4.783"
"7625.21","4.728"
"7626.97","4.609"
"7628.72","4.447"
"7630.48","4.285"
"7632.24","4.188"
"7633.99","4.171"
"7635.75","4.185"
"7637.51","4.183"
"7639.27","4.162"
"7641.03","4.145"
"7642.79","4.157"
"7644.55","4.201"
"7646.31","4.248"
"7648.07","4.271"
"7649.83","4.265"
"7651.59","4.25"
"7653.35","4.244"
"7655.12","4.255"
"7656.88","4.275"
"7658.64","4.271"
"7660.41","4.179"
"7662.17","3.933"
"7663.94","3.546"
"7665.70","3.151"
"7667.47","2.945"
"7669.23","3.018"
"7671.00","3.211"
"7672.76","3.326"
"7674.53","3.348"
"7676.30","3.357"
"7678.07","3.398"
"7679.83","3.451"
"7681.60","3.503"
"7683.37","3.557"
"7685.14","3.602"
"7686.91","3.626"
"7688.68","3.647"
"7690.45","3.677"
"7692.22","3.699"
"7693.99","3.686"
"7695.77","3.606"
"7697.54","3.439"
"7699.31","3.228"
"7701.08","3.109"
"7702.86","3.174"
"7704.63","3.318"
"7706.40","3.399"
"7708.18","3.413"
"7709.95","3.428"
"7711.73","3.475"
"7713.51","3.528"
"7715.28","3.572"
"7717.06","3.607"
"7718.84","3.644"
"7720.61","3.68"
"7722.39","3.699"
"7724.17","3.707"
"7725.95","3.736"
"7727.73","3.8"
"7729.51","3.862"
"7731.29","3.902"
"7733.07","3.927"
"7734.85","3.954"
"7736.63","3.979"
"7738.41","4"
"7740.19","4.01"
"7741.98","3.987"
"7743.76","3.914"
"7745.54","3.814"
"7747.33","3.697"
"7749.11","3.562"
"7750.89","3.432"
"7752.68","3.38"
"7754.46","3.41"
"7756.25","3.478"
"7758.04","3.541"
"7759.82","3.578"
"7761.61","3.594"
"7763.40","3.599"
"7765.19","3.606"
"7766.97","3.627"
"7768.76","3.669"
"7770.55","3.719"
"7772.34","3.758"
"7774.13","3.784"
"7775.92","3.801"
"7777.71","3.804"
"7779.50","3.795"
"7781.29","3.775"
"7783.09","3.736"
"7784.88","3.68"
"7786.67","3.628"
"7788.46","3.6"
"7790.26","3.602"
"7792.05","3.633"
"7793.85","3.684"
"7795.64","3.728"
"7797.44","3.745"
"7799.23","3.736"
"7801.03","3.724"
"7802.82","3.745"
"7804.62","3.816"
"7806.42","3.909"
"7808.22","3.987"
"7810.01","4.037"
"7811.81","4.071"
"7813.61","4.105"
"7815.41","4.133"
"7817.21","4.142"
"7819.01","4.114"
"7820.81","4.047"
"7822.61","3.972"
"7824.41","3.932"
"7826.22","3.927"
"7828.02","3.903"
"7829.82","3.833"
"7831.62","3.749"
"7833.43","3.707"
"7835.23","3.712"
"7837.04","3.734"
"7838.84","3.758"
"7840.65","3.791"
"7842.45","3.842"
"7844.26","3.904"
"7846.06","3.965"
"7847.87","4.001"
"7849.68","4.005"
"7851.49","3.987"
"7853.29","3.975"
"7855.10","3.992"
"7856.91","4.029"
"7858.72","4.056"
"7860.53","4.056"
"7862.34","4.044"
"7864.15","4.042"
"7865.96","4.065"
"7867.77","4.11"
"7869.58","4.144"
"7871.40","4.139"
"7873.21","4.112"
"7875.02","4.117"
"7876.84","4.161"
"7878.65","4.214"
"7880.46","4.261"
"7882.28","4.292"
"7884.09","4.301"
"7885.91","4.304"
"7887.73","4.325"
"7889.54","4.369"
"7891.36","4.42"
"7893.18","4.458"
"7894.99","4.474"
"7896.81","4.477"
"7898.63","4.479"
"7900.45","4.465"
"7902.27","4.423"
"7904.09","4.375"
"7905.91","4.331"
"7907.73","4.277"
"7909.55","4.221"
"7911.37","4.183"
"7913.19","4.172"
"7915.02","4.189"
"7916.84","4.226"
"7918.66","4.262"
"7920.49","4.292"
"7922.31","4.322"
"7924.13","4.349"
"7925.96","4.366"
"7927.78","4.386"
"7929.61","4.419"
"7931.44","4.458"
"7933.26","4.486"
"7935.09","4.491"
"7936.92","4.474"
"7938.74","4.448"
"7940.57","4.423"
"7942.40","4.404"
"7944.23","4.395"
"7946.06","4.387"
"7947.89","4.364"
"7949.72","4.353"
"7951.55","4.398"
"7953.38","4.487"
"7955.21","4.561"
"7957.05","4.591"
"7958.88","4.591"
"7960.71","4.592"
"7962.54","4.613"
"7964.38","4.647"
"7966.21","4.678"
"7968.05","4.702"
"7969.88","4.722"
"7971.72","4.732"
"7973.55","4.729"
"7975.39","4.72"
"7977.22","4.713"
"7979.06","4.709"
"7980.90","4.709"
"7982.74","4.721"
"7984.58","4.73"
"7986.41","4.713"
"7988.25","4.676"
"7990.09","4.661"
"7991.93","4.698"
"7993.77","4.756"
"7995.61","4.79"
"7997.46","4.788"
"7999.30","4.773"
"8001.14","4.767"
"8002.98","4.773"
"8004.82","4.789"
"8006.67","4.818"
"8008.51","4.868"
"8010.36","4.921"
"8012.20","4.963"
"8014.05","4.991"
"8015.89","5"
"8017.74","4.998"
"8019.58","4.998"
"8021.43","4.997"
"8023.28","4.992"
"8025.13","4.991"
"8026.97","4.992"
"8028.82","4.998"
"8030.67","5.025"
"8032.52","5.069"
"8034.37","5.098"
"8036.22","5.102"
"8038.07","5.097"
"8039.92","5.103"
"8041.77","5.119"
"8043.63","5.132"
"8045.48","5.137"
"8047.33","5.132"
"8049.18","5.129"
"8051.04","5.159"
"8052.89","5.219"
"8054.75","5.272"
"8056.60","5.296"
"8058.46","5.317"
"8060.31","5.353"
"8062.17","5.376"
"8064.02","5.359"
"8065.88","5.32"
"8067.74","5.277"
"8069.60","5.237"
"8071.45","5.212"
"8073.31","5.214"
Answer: 0.30 mag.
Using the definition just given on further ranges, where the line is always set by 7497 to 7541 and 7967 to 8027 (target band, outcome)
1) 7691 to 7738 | 0.34 mag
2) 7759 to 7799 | 0.31 mag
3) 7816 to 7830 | 0.22 mag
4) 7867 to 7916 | 0.13 mag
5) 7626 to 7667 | 0.19 mag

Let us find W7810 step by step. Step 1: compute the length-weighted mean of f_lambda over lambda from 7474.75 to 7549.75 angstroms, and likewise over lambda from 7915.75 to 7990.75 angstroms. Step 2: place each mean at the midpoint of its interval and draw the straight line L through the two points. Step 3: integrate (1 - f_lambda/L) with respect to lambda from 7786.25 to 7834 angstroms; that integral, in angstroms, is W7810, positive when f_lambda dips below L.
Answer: 8.29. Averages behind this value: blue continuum 4.98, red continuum 4.53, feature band 3.86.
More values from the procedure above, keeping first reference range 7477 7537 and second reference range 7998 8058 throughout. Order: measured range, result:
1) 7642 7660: 2.6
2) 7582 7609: 1.5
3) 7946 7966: 2.0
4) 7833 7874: 8.4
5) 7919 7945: 3.1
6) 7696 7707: 3.7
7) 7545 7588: -2.0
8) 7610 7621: 0.8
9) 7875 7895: 2.8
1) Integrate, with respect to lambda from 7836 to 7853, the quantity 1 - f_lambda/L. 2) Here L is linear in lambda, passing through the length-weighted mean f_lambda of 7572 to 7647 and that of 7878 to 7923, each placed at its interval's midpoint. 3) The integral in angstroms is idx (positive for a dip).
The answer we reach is 1.9 angstroms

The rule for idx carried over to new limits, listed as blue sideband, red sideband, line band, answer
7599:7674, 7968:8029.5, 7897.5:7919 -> 1.7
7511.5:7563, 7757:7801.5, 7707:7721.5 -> 1.9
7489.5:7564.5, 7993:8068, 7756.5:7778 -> 5.9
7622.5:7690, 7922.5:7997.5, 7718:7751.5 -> 2.3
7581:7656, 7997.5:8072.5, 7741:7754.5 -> 2.9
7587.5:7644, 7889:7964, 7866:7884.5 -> 1.0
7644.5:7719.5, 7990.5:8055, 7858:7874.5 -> 1.0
